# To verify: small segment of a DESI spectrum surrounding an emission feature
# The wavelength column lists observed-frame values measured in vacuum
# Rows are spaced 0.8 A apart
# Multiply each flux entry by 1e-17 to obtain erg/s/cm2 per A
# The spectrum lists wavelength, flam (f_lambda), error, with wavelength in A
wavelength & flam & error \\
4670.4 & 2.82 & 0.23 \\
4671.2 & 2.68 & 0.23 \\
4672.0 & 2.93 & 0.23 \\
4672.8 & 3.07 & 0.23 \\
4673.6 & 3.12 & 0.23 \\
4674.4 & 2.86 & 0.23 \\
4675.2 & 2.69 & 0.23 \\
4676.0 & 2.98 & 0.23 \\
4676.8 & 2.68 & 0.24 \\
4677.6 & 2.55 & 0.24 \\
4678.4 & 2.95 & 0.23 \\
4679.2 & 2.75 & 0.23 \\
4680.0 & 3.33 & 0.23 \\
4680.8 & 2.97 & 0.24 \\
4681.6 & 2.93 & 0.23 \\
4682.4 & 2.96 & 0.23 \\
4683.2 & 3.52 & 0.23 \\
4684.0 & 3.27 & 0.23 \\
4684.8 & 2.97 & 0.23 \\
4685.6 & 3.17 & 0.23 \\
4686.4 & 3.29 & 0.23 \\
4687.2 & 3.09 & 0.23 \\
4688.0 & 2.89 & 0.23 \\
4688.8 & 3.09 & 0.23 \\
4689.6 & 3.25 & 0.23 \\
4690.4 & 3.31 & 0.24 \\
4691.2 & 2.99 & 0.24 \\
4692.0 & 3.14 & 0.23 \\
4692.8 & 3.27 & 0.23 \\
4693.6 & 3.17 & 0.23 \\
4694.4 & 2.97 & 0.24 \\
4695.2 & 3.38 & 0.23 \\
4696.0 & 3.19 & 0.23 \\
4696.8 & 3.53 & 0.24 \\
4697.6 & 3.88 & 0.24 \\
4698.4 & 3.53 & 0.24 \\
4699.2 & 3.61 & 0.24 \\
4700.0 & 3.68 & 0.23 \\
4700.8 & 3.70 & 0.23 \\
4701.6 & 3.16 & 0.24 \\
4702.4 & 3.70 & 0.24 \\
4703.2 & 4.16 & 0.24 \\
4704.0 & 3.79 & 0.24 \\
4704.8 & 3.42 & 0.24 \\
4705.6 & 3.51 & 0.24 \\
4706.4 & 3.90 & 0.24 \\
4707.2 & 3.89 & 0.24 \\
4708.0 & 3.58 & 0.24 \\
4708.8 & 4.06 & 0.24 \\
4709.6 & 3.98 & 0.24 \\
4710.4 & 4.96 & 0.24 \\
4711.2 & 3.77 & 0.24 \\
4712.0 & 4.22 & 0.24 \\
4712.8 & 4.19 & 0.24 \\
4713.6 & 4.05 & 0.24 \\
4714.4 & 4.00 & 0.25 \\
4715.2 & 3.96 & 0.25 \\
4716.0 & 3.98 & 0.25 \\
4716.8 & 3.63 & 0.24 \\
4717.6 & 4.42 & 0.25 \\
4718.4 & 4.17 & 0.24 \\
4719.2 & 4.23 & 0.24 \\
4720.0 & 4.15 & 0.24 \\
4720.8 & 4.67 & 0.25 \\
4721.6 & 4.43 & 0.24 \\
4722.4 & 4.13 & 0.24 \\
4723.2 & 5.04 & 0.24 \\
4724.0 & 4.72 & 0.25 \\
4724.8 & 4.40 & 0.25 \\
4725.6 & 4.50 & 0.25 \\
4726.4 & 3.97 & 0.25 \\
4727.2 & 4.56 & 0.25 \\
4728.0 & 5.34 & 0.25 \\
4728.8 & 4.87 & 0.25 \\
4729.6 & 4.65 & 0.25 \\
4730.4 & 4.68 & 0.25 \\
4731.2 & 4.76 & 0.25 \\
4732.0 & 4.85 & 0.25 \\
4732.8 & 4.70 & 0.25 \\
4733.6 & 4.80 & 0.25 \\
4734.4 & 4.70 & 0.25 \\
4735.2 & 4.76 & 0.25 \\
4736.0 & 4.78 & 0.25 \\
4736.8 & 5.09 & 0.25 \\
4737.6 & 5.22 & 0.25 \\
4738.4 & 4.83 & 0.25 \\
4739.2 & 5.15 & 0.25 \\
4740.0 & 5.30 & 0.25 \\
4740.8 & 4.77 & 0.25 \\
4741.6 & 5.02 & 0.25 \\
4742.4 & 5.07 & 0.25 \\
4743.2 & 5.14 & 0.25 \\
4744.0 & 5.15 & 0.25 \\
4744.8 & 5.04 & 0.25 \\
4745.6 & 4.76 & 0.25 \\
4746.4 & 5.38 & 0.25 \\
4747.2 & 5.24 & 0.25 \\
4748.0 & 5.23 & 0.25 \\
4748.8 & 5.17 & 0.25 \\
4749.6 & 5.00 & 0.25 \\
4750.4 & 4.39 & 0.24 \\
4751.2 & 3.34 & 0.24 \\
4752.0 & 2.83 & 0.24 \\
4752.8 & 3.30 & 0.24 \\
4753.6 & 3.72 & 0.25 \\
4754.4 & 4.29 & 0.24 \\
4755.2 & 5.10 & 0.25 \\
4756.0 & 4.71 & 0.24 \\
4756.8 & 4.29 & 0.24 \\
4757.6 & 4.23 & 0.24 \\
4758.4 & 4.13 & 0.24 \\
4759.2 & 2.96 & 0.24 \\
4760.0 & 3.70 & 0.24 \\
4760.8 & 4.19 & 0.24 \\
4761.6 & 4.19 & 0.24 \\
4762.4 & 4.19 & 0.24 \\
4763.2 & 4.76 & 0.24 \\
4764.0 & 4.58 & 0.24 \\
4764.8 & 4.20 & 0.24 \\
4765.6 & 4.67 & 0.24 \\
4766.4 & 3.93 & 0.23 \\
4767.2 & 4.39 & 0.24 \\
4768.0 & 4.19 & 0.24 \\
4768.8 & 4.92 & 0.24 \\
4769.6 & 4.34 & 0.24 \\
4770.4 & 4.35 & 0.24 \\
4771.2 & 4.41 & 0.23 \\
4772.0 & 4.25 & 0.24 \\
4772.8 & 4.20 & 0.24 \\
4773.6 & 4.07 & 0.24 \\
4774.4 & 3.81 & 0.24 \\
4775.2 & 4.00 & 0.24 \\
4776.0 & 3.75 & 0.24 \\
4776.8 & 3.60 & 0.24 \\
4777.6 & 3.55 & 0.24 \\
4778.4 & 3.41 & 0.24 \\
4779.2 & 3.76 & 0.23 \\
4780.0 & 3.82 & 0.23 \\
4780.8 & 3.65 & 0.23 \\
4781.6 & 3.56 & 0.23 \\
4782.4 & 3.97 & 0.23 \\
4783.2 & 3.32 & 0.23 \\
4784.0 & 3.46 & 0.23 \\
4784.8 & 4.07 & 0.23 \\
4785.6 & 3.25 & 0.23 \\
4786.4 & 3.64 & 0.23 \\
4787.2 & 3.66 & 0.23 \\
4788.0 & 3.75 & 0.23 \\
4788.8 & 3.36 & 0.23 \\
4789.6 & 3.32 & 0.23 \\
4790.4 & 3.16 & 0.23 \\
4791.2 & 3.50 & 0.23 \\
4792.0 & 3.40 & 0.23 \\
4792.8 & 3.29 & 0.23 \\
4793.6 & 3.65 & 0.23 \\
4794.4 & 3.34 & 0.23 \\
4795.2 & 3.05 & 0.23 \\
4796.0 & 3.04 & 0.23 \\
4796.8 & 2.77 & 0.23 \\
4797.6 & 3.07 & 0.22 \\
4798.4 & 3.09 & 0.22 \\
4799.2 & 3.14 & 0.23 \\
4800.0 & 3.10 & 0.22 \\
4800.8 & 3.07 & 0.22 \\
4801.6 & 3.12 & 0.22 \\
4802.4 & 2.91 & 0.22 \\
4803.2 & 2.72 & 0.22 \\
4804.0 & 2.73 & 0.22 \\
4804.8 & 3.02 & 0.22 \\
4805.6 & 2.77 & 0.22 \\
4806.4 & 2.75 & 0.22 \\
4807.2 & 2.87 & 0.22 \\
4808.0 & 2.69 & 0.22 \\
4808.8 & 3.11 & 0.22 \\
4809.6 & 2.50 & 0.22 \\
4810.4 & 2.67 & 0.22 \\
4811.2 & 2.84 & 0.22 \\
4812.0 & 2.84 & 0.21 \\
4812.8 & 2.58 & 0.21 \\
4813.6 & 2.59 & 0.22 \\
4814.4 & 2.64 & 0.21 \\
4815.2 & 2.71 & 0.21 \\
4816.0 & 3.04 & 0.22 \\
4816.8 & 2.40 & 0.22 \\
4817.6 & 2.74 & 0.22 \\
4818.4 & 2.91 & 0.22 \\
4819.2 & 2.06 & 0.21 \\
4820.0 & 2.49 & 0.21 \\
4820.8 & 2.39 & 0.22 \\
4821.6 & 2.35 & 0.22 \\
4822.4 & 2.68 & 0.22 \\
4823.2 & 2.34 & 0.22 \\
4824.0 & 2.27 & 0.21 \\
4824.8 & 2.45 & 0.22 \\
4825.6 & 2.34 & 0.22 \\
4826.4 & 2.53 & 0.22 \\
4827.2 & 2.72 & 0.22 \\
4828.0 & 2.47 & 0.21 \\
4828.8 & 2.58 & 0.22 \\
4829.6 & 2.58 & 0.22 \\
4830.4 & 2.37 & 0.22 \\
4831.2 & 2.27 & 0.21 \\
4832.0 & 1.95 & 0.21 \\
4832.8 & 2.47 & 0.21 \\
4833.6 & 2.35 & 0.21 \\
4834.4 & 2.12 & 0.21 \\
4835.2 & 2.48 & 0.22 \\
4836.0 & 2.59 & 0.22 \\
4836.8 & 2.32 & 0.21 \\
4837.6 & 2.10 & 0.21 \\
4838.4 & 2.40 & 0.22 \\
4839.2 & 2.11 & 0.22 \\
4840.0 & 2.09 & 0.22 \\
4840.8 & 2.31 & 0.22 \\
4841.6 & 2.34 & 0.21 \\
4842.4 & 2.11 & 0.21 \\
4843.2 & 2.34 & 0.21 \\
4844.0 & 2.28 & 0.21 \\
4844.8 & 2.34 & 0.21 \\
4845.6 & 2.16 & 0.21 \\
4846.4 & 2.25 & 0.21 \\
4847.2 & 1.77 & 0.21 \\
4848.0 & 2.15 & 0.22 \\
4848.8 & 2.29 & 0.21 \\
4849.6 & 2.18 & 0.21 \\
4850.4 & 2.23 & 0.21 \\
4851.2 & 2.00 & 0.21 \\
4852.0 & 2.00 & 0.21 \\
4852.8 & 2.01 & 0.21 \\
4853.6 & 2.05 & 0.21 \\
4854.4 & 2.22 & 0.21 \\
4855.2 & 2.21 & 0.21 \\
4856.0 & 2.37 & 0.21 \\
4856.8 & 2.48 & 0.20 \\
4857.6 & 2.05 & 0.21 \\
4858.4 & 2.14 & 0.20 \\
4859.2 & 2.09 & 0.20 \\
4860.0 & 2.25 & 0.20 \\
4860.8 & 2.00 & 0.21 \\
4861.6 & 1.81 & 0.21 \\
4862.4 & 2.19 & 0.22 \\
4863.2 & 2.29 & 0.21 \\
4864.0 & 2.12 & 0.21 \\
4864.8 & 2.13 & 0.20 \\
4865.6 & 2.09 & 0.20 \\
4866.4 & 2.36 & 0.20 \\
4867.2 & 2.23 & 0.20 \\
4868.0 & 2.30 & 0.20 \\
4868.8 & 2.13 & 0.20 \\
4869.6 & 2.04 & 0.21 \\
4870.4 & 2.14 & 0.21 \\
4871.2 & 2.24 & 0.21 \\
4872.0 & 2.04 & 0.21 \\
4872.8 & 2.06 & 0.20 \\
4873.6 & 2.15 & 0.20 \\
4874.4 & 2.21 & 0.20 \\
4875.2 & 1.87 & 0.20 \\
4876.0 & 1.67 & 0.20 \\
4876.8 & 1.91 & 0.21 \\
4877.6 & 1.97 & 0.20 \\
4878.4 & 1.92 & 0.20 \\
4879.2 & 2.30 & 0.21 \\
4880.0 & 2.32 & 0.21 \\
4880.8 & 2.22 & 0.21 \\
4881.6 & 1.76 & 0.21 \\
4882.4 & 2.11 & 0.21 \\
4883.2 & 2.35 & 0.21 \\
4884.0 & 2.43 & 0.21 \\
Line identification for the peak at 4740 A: C IV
